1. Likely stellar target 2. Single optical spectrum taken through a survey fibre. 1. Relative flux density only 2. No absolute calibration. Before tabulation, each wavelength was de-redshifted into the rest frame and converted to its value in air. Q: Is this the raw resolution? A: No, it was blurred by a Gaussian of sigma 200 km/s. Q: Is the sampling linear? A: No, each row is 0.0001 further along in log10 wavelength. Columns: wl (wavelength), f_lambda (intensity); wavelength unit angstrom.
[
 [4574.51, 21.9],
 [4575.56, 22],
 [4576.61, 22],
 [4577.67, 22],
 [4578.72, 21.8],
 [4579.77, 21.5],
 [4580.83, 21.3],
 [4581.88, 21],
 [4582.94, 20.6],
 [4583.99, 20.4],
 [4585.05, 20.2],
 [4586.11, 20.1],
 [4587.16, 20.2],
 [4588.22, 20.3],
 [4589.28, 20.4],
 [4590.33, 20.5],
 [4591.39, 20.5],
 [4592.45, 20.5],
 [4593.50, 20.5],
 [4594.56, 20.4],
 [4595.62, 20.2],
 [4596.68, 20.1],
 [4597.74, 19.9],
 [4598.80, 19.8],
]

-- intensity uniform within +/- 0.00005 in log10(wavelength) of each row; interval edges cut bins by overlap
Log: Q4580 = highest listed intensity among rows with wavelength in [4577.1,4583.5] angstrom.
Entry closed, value 22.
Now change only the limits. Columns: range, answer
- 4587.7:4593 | 20.5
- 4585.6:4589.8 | 20.4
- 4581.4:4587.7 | 21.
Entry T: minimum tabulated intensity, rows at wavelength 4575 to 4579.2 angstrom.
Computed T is 21.8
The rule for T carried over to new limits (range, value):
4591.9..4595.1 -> 20.4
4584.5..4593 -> 20.1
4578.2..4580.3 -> 21.5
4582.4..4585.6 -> 20.2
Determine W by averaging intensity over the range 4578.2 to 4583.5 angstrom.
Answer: 21.3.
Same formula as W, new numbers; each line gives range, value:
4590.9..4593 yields 20.5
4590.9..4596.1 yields 20.4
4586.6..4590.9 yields 20.4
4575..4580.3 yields 21.9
